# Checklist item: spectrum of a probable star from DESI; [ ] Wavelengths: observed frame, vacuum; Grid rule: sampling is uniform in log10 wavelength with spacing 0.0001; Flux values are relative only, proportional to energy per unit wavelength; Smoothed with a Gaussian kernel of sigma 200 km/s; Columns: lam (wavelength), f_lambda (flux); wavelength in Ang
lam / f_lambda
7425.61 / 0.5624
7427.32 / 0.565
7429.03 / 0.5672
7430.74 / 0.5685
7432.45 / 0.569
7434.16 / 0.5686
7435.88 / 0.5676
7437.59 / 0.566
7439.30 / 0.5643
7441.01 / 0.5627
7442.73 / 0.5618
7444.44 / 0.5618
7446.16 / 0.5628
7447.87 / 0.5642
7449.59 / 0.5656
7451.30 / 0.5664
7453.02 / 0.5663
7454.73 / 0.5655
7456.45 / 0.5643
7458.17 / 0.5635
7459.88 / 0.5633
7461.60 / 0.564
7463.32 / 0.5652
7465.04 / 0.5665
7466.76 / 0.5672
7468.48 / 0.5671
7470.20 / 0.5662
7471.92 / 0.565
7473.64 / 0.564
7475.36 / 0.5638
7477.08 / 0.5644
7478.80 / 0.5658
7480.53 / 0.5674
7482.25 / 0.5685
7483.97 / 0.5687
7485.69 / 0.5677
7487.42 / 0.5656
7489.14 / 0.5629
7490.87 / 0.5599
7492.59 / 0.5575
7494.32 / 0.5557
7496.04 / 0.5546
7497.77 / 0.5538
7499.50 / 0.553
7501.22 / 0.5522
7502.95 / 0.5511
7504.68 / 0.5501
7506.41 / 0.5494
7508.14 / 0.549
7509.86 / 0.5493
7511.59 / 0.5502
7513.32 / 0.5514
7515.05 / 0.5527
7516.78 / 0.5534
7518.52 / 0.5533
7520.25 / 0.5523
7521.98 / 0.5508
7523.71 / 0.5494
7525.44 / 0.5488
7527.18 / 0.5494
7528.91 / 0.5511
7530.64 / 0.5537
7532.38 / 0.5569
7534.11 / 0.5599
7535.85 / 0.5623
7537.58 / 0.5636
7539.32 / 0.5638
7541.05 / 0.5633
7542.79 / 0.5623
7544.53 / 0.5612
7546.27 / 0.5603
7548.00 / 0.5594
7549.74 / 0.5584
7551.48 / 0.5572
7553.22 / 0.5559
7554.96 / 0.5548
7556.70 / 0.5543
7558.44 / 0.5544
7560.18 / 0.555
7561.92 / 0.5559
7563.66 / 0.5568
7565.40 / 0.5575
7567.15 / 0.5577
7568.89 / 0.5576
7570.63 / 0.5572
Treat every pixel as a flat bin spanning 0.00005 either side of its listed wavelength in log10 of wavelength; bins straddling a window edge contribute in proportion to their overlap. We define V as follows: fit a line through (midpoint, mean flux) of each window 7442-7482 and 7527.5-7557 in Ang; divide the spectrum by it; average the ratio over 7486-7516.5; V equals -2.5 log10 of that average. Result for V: 0.015 mag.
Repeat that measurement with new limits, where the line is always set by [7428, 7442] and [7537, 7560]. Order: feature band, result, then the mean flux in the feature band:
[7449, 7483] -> 0.00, 0.566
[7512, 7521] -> 0.02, 0.552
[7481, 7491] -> -0.01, 0.566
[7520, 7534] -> 0.02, 0.552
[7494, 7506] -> 0.02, 0.553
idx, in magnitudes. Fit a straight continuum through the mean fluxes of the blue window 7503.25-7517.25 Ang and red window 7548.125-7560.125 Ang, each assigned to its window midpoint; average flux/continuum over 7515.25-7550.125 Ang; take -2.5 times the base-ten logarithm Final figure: -0.006 mag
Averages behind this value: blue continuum 0.551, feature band 0.557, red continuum 0.556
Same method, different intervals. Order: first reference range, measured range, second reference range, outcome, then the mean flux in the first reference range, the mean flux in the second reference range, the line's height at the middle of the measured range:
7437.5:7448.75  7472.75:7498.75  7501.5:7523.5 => -0.01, 0.563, 0.551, 0.556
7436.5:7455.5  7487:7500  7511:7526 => 0.00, 0.565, 0.551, 0.556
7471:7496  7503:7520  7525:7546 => 0.02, 0.564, 0.558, 0.561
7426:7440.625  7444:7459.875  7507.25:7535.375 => 0.00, 0.567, 0.552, 0.564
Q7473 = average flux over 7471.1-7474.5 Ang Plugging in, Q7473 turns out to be 0.565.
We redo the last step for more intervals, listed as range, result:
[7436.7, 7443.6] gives 0.564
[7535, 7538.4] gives 0.564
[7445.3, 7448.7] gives 0.564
